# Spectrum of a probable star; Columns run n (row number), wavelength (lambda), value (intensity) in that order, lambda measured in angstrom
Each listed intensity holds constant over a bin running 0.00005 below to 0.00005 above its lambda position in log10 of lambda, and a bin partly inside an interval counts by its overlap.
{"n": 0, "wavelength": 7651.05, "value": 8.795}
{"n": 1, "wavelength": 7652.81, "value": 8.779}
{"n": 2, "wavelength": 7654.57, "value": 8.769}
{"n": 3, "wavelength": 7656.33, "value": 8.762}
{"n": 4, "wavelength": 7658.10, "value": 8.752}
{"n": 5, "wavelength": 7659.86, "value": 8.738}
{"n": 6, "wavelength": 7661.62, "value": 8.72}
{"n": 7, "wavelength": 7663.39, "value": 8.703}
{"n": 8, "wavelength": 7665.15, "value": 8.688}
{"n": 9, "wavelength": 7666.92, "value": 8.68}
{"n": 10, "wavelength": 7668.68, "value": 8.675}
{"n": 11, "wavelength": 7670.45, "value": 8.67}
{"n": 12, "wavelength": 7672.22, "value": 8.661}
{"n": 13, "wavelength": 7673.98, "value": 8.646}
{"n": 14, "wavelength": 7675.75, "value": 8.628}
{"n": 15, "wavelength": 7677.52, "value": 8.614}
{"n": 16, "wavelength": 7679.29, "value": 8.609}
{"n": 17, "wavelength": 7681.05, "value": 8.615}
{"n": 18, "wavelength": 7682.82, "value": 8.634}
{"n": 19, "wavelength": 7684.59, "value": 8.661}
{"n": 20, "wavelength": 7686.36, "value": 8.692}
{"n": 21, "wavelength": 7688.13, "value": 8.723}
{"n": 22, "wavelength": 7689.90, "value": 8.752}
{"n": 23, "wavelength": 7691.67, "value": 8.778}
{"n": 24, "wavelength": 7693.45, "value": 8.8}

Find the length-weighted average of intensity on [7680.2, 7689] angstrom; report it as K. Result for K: 8.66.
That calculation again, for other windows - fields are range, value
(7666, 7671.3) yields 8.67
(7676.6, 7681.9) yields 8.62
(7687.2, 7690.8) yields 8.74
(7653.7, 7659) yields 8.76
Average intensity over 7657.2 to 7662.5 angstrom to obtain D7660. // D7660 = 8.74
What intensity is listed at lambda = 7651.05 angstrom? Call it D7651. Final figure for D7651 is 8.795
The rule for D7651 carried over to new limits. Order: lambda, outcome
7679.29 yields 8.609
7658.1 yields 8.752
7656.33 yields 8.762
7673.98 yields 8.646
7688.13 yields 8.723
